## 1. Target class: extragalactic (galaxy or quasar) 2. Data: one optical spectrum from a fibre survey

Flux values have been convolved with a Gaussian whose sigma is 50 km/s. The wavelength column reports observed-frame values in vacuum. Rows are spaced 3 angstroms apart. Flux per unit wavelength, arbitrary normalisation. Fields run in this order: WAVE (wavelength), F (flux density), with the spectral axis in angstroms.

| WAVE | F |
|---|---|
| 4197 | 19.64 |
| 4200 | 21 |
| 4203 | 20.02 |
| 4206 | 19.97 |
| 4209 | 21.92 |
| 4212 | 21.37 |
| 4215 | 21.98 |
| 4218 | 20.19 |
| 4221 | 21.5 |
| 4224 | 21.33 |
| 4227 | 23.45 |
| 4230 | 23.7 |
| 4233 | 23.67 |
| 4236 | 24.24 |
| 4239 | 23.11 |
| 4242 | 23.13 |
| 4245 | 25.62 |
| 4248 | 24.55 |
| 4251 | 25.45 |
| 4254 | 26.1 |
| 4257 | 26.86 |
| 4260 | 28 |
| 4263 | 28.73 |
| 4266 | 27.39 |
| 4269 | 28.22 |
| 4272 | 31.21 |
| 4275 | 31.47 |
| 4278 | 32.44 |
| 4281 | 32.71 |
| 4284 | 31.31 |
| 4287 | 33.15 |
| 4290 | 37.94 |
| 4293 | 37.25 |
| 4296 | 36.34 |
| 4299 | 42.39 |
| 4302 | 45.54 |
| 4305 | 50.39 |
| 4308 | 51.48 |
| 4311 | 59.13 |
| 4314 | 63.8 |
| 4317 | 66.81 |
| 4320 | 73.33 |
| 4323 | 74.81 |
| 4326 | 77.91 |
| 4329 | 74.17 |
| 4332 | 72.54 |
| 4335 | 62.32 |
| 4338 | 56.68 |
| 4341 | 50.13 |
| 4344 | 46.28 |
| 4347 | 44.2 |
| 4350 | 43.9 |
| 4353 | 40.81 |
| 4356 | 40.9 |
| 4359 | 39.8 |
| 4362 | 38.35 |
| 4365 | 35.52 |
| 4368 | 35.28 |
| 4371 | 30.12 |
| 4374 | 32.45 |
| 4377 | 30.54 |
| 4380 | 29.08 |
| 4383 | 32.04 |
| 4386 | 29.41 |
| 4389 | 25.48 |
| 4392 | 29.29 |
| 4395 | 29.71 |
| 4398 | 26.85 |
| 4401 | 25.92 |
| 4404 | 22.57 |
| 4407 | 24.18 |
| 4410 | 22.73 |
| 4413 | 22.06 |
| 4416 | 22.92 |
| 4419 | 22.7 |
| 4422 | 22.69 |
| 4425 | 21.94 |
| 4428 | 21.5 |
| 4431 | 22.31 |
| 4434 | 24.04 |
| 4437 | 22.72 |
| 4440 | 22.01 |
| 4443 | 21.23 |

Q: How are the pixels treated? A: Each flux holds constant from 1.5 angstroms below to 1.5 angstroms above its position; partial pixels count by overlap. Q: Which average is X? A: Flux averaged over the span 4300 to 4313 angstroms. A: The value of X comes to 51.7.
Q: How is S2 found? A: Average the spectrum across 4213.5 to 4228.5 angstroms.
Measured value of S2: 21.7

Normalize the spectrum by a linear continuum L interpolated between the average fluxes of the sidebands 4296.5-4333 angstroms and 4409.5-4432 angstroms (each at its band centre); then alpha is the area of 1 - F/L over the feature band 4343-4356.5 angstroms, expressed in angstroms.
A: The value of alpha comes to 1.5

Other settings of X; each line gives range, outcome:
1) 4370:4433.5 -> 26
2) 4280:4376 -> 48.7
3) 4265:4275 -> 29.4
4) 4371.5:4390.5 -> 29.8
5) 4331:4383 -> 42.3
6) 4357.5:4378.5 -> 34.6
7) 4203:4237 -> 22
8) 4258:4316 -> 38.5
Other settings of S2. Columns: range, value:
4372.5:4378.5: 31.5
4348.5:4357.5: 41.9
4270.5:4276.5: 31.3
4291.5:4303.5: 40.4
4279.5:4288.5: 32.4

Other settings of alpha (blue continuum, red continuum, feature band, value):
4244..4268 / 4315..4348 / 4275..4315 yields 3.9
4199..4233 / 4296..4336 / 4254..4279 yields 7.6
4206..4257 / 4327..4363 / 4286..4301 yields 0.3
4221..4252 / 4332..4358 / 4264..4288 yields 1.6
